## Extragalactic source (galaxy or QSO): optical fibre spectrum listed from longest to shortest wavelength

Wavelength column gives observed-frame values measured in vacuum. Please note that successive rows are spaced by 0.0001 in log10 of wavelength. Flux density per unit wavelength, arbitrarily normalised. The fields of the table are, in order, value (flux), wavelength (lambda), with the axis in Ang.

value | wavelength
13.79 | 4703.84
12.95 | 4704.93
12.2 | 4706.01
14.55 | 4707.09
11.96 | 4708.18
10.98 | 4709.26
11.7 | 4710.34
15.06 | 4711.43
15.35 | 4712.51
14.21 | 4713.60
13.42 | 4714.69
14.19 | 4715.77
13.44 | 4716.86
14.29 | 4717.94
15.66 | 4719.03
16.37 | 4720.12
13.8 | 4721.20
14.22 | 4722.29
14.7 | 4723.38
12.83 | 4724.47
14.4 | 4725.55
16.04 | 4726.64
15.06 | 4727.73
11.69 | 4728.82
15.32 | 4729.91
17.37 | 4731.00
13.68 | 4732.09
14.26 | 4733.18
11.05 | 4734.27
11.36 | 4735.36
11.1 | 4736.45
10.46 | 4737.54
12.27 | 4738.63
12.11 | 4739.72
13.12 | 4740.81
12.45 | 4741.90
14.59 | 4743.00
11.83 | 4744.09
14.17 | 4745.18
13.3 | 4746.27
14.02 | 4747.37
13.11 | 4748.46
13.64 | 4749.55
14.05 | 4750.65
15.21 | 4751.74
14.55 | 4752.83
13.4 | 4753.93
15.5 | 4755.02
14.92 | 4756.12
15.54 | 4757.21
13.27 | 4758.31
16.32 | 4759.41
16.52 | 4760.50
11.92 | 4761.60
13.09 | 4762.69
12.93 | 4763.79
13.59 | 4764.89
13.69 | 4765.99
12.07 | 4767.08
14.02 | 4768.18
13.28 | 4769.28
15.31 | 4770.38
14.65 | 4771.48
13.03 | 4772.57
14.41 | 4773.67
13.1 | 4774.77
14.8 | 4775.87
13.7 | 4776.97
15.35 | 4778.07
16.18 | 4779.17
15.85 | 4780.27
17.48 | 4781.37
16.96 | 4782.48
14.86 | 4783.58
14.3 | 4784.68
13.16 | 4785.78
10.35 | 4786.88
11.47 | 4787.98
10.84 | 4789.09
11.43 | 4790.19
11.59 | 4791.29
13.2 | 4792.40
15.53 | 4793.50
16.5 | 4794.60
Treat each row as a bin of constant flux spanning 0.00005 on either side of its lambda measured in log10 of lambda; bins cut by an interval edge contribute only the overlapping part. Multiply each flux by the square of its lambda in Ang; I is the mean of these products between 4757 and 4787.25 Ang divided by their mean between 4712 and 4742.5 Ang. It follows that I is 1.06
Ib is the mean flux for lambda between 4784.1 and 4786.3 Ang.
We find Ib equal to 13.8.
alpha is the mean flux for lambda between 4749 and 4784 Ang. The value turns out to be 14.5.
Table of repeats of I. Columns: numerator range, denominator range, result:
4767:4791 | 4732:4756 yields 1.07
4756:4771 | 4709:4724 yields 1.01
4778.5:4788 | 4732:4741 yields 1.24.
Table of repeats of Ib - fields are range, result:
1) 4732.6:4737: 12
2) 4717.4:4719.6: 15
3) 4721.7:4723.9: 14.4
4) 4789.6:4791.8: 11.5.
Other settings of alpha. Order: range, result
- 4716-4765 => 13.8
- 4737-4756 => 13.4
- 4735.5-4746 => 12.4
